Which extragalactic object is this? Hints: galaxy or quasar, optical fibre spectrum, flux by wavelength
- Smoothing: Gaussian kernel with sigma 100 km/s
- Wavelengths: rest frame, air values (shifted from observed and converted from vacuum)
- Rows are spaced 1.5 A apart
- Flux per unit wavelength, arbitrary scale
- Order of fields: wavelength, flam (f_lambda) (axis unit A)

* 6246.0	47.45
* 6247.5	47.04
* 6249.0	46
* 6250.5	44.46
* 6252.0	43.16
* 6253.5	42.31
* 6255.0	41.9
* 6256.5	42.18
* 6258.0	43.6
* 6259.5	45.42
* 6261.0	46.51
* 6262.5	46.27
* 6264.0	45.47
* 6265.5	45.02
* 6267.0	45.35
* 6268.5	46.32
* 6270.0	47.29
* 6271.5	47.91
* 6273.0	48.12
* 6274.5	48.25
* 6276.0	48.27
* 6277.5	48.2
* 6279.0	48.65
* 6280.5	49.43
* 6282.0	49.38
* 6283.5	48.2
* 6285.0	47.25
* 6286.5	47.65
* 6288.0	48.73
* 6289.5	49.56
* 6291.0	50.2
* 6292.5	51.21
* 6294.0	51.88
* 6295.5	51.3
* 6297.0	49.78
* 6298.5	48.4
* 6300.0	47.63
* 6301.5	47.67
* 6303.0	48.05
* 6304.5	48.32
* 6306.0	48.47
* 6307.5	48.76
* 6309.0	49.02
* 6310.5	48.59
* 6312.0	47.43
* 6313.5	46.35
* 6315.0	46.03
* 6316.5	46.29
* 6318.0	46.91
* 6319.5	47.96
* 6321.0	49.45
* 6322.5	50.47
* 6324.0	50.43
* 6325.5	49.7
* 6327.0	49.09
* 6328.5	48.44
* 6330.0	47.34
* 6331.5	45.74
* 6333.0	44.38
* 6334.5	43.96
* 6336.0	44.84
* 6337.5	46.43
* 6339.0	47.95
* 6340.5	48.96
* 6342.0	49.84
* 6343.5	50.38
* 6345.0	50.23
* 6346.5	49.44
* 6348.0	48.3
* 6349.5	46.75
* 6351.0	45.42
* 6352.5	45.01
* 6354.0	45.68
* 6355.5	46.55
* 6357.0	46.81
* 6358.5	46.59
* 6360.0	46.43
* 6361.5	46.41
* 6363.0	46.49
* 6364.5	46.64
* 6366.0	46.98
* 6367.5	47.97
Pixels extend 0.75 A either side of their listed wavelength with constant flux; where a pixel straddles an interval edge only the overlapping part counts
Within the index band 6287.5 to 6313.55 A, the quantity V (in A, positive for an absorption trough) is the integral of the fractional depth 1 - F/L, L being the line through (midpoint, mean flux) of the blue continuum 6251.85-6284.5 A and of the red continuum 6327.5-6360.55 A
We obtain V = -1.3 A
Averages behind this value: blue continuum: 46.3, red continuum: 47.1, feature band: 49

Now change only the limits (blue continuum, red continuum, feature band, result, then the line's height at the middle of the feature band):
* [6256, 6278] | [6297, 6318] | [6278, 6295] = -0.8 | 47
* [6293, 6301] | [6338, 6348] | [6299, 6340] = 1.6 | 49.5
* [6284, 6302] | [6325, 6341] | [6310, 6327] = -0.1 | 47.8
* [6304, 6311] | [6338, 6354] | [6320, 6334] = 0.0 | 48.4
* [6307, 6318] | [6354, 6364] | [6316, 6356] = -0.6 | 47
